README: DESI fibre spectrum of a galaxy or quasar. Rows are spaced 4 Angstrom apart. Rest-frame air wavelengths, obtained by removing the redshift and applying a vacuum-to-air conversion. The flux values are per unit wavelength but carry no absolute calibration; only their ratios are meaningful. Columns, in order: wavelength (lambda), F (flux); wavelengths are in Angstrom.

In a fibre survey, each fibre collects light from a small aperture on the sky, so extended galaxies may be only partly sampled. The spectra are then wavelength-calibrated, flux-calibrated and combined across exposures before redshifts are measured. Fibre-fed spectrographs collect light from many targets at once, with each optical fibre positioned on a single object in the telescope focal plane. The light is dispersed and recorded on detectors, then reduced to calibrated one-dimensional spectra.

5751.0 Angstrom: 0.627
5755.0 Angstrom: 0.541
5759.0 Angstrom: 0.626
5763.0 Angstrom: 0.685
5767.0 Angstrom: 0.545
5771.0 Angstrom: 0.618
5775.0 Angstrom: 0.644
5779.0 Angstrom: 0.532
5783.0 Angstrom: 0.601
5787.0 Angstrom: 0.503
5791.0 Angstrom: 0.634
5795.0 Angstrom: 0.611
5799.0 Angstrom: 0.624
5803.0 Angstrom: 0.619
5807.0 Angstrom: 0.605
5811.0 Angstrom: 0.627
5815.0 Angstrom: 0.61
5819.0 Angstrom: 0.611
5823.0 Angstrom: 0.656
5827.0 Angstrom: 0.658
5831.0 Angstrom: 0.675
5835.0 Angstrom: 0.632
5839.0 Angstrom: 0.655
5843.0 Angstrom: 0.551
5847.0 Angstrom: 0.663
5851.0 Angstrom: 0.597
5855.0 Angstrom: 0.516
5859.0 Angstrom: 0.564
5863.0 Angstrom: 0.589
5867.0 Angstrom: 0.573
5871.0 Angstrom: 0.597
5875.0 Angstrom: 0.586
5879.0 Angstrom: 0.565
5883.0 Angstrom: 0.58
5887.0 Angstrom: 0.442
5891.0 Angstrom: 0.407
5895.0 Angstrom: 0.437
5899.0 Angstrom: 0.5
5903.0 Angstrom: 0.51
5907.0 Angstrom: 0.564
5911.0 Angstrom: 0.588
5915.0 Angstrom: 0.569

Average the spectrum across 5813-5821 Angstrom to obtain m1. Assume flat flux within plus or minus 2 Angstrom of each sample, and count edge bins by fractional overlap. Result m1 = 0.611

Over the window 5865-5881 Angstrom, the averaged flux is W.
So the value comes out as 0.58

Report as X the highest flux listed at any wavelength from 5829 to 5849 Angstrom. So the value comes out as 0.675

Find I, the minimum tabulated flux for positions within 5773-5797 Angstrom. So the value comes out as 0.503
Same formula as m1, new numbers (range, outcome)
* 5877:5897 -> 0.486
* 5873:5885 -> 0.577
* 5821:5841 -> 0.655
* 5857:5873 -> 0.581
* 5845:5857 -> 0.592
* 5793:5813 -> 0.617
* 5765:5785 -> 0.588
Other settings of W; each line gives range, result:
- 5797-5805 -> 0.621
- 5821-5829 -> 0.657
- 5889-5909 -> 0.484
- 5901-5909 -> 0.537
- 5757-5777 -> 0.624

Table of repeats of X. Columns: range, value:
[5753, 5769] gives 0.685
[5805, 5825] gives 0.656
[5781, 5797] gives 0.634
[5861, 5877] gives 0.597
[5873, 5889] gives 0.586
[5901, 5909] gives 0.564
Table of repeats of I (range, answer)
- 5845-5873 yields 0.516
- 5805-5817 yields 0.605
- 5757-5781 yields 0.532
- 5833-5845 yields 0.551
